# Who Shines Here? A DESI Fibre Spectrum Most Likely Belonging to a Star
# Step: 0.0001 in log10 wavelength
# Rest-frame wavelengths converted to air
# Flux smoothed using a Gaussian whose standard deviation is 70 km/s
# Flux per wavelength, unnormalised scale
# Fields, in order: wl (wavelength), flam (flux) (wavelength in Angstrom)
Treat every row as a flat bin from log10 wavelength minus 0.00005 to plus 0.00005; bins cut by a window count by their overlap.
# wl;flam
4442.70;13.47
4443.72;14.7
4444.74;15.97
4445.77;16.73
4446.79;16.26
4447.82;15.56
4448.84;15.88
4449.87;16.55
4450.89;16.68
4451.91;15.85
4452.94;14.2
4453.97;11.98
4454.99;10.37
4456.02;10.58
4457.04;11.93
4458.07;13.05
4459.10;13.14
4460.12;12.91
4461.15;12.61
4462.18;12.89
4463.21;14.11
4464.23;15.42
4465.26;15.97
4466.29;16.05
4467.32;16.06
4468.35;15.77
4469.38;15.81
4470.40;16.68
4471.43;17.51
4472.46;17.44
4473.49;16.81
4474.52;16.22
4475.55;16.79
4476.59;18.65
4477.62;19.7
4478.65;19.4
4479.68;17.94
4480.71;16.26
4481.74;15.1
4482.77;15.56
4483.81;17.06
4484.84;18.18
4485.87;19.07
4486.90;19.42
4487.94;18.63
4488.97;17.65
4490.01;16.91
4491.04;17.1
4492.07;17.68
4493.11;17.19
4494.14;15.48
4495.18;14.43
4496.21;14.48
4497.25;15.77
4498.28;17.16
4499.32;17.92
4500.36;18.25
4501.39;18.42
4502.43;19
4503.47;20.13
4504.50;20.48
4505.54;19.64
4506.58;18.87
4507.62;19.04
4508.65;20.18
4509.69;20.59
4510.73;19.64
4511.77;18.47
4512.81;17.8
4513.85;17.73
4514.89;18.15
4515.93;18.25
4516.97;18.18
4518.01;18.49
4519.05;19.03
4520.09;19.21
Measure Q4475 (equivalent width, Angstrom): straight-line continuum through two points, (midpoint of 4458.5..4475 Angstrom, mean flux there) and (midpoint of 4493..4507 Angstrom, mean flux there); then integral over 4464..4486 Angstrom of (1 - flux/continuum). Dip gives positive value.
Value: -1.4 Angstrom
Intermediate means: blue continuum 15.3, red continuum 17.7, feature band 17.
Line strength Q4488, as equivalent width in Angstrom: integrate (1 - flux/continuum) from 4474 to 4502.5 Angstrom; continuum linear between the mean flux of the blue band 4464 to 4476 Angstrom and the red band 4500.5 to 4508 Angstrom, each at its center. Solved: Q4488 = 1.0 Angstrom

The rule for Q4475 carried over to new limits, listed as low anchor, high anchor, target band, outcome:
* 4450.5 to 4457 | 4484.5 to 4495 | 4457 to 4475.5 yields -0.5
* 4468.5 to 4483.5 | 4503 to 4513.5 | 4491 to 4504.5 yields 1.0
